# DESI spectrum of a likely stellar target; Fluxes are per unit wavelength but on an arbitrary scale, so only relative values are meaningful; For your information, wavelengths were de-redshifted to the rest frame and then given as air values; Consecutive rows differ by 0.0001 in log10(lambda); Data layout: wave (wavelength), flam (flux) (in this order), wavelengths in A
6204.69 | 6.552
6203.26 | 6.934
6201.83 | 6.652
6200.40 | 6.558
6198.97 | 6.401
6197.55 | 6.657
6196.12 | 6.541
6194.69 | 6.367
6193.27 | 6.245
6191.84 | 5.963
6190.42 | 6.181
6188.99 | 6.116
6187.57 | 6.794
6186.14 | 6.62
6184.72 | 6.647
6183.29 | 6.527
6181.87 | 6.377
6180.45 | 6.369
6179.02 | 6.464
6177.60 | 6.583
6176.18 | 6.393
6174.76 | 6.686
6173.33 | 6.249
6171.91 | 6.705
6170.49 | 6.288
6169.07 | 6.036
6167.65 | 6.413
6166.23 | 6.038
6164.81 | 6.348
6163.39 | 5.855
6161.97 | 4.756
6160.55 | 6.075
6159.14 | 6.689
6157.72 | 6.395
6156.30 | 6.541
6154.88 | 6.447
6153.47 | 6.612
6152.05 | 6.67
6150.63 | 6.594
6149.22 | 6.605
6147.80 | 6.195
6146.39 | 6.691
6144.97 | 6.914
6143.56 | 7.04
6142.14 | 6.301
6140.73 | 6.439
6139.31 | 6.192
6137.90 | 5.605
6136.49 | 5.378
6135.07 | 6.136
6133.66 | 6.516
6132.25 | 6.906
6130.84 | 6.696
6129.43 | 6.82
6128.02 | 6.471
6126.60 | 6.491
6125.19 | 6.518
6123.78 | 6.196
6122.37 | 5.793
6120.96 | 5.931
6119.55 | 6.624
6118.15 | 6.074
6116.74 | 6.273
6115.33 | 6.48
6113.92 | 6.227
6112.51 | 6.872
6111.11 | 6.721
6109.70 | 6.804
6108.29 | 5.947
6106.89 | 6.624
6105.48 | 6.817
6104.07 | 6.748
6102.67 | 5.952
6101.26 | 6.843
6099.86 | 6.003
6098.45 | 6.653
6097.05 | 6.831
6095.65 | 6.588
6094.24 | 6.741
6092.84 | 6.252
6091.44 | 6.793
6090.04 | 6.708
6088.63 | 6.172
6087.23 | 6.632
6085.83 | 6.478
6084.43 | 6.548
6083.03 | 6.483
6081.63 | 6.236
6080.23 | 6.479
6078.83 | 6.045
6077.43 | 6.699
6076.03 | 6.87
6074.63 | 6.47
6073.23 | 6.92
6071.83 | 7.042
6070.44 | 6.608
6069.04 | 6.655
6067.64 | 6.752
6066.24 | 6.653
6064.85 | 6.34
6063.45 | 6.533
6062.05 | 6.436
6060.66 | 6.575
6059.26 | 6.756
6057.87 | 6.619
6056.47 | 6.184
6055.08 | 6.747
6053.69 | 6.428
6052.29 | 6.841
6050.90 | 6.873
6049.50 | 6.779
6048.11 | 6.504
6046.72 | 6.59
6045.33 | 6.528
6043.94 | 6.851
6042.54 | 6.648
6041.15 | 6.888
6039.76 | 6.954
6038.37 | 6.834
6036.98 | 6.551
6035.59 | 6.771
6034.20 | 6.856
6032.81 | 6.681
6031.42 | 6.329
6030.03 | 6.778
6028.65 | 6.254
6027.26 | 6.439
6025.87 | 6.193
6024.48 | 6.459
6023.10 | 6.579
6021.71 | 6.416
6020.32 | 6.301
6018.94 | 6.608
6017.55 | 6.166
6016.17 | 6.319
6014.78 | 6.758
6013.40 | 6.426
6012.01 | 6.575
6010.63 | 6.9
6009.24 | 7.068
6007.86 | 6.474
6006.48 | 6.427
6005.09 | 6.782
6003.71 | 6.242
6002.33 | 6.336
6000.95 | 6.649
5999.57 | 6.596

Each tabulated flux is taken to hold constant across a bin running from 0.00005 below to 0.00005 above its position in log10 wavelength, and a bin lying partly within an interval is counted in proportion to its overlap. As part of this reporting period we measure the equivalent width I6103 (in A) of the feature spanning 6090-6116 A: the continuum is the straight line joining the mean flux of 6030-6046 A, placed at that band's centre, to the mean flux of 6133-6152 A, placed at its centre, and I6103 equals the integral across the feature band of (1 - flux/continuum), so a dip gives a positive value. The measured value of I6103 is -0.2 A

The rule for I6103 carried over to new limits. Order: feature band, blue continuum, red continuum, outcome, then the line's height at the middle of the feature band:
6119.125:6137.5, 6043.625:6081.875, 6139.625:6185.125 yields 0.4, 6.47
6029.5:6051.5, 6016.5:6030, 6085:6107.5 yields -0.9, 6.44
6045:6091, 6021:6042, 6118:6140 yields -0.7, 6.48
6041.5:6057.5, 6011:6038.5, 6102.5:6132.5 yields -0.3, 6.5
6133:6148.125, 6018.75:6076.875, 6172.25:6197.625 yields 0.4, 6.49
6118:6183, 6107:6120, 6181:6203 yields 1.0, 6.45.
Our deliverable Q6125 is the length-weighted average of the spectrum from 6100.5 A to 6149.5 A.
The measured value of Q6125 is 6.42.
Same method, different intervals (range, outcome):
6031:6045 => 6.74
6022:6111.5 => 6.59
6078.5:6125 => 6.45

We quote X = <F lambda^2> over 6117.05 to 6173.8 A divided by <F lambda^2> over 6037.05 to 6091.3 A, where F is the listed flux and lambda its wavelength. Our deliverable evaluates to 1.0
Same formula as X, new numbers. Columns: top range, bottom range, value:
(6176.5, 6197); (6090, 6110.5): 1.01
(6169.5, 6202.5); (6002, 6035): 1.04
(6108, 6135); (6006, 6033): 1.02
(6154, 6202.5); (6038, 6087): 1.00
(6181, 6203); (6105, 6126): 1.04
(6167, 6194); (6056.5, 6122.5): 1.01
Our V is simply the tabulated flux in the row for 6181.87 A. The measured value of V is 6.377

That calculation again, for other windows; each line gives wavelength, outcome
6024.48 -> 6.459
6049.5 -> 6.779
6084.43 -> 6.548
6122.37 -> 5.793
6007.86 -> 6.474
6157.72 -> 6.395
